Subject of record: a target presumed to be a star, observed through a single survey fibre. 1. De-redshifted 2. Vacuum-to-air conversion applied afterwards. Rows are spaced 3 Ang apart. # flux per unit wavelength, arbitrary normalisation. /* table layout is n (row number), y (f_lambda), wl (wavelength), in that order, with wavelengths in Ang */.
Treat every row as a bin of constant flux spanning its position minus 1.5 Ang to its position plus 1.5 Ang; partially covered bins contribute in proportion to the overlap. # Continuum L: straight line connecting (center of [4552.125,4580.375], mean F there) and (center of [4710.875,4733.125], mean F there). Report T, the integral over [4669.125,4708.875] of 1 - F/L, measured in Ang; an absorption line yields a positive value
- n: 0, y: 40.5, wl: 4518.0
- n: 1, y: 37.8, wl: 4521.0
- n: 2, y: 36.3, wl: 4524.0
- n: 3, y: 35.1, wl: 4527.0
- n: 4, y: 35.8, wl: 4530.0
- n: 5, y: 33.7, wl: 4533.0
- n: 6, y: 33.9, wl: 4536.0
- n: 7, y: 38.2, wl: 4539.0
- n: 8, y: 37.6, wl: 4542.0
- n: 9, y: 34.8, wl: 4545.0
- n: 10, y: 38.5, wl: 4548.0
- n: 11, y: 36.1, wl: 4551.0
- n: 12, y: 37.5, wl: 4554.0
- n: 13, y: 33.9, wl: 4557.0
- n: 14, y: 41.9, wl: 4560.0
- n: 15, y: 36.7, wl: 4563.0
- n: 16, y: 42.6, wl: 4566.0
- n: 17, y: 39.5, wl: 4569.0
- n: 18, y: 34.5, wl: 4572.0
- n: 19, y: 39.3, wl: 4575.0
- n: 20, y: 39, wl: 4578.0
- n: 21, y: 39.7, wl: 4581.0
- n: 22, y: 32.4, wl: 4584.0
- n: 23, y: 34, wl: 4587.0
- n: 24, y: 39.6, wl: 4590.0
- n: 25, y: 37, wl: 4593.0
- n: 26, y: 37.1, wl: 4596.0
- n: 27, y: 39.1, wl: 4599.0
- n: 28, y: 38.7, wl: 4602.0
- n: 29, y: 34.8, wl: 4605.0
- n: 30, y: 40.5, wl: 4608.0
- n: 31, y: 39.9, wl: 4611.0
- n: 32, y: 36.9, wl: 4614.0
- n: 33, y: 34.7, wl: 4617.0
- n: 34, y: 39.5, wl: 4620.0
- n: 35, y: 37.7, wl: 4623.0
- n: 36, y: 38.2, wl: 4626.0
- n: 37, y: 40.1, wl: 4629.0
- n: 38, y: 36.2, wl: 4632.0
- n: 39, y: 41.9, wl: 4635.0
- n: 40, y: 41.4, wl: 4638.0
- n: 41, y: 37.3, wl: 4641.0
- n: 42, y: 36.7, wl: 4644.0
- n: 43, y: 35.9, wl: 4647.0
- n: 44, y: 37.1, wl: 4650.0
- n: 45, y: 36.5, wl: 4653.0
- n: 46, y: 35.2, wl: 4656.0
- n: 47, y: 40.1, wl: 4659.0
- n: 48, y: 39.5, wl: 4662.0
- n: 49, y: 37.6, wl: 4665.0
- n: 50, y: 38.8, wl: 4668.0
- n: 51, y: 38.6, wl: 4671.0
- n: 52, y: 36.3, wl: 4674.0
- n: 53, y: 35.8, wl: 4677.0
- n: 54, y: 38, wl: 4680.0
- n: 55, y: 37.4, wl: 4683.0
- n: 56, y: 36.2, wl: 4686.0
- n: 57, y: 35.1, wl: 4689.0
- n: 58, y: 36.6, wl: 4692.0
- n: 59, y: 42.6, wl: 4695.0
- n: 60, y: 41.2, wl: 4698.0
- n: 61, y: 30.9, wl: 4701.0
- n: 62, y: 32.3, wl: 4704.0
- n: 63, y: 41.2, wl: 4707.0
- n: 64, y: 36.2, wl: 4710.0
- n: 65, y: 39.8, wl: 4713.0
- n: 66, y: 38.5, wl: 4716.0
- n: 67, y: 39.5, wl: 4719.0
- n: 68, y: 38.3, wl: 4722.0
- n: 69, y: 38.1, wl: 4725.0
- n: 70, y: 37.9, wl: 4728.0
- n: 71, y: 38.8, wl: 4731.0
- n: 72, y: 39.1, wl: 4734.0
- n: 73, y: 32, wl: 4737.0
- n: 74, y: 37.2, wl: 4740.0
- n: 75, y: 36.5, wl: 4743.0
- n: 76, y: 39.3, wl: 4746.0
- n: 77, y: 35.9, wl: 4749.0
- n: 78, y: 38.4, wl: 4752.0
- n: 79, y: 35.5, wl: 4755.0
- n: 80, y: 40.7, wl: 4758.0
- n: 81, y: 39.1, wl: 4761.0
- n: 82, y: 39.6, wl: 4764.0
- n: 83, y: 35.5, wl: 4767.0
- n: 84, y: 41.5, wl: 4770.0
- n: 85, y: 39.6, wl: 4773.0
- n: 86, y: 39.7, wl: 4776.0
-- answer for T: 1.5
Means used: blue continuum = 38.3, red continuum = 38.6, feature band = 37.1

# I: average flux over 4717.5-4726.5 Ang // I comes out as 38.6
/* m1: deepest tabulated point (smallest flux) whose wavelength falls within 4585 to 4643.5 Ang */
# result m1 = 34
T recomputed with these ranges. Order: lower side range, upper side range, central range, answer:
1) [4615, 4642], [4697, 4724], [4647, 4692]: 0.9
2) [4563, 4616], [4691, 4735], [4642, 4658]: 0.6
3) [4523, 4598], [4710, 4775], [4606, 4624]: -0.4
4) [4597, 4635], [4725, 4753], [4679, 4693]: 0.4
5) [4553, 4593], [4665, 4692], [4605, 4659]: -0.9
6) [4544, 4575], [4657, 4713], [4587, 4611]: -0.2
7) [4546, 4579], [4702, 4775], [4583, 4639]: 0.2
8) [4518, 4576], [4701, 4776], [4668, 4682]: 0.1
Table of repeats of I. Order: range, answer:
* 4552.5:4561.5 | 37.8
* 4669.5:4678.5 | 36.9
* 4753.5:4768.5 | 38.1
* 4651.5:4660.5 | 37.3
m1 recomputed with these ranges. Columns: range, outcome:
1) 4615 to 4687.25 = 34.7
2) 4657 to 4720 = 30.9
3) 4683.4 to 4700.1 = 35.1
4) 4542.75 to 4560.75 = 33.9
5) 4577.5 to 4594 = 32.4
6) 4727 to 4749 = 32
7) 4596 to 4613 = 34.8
